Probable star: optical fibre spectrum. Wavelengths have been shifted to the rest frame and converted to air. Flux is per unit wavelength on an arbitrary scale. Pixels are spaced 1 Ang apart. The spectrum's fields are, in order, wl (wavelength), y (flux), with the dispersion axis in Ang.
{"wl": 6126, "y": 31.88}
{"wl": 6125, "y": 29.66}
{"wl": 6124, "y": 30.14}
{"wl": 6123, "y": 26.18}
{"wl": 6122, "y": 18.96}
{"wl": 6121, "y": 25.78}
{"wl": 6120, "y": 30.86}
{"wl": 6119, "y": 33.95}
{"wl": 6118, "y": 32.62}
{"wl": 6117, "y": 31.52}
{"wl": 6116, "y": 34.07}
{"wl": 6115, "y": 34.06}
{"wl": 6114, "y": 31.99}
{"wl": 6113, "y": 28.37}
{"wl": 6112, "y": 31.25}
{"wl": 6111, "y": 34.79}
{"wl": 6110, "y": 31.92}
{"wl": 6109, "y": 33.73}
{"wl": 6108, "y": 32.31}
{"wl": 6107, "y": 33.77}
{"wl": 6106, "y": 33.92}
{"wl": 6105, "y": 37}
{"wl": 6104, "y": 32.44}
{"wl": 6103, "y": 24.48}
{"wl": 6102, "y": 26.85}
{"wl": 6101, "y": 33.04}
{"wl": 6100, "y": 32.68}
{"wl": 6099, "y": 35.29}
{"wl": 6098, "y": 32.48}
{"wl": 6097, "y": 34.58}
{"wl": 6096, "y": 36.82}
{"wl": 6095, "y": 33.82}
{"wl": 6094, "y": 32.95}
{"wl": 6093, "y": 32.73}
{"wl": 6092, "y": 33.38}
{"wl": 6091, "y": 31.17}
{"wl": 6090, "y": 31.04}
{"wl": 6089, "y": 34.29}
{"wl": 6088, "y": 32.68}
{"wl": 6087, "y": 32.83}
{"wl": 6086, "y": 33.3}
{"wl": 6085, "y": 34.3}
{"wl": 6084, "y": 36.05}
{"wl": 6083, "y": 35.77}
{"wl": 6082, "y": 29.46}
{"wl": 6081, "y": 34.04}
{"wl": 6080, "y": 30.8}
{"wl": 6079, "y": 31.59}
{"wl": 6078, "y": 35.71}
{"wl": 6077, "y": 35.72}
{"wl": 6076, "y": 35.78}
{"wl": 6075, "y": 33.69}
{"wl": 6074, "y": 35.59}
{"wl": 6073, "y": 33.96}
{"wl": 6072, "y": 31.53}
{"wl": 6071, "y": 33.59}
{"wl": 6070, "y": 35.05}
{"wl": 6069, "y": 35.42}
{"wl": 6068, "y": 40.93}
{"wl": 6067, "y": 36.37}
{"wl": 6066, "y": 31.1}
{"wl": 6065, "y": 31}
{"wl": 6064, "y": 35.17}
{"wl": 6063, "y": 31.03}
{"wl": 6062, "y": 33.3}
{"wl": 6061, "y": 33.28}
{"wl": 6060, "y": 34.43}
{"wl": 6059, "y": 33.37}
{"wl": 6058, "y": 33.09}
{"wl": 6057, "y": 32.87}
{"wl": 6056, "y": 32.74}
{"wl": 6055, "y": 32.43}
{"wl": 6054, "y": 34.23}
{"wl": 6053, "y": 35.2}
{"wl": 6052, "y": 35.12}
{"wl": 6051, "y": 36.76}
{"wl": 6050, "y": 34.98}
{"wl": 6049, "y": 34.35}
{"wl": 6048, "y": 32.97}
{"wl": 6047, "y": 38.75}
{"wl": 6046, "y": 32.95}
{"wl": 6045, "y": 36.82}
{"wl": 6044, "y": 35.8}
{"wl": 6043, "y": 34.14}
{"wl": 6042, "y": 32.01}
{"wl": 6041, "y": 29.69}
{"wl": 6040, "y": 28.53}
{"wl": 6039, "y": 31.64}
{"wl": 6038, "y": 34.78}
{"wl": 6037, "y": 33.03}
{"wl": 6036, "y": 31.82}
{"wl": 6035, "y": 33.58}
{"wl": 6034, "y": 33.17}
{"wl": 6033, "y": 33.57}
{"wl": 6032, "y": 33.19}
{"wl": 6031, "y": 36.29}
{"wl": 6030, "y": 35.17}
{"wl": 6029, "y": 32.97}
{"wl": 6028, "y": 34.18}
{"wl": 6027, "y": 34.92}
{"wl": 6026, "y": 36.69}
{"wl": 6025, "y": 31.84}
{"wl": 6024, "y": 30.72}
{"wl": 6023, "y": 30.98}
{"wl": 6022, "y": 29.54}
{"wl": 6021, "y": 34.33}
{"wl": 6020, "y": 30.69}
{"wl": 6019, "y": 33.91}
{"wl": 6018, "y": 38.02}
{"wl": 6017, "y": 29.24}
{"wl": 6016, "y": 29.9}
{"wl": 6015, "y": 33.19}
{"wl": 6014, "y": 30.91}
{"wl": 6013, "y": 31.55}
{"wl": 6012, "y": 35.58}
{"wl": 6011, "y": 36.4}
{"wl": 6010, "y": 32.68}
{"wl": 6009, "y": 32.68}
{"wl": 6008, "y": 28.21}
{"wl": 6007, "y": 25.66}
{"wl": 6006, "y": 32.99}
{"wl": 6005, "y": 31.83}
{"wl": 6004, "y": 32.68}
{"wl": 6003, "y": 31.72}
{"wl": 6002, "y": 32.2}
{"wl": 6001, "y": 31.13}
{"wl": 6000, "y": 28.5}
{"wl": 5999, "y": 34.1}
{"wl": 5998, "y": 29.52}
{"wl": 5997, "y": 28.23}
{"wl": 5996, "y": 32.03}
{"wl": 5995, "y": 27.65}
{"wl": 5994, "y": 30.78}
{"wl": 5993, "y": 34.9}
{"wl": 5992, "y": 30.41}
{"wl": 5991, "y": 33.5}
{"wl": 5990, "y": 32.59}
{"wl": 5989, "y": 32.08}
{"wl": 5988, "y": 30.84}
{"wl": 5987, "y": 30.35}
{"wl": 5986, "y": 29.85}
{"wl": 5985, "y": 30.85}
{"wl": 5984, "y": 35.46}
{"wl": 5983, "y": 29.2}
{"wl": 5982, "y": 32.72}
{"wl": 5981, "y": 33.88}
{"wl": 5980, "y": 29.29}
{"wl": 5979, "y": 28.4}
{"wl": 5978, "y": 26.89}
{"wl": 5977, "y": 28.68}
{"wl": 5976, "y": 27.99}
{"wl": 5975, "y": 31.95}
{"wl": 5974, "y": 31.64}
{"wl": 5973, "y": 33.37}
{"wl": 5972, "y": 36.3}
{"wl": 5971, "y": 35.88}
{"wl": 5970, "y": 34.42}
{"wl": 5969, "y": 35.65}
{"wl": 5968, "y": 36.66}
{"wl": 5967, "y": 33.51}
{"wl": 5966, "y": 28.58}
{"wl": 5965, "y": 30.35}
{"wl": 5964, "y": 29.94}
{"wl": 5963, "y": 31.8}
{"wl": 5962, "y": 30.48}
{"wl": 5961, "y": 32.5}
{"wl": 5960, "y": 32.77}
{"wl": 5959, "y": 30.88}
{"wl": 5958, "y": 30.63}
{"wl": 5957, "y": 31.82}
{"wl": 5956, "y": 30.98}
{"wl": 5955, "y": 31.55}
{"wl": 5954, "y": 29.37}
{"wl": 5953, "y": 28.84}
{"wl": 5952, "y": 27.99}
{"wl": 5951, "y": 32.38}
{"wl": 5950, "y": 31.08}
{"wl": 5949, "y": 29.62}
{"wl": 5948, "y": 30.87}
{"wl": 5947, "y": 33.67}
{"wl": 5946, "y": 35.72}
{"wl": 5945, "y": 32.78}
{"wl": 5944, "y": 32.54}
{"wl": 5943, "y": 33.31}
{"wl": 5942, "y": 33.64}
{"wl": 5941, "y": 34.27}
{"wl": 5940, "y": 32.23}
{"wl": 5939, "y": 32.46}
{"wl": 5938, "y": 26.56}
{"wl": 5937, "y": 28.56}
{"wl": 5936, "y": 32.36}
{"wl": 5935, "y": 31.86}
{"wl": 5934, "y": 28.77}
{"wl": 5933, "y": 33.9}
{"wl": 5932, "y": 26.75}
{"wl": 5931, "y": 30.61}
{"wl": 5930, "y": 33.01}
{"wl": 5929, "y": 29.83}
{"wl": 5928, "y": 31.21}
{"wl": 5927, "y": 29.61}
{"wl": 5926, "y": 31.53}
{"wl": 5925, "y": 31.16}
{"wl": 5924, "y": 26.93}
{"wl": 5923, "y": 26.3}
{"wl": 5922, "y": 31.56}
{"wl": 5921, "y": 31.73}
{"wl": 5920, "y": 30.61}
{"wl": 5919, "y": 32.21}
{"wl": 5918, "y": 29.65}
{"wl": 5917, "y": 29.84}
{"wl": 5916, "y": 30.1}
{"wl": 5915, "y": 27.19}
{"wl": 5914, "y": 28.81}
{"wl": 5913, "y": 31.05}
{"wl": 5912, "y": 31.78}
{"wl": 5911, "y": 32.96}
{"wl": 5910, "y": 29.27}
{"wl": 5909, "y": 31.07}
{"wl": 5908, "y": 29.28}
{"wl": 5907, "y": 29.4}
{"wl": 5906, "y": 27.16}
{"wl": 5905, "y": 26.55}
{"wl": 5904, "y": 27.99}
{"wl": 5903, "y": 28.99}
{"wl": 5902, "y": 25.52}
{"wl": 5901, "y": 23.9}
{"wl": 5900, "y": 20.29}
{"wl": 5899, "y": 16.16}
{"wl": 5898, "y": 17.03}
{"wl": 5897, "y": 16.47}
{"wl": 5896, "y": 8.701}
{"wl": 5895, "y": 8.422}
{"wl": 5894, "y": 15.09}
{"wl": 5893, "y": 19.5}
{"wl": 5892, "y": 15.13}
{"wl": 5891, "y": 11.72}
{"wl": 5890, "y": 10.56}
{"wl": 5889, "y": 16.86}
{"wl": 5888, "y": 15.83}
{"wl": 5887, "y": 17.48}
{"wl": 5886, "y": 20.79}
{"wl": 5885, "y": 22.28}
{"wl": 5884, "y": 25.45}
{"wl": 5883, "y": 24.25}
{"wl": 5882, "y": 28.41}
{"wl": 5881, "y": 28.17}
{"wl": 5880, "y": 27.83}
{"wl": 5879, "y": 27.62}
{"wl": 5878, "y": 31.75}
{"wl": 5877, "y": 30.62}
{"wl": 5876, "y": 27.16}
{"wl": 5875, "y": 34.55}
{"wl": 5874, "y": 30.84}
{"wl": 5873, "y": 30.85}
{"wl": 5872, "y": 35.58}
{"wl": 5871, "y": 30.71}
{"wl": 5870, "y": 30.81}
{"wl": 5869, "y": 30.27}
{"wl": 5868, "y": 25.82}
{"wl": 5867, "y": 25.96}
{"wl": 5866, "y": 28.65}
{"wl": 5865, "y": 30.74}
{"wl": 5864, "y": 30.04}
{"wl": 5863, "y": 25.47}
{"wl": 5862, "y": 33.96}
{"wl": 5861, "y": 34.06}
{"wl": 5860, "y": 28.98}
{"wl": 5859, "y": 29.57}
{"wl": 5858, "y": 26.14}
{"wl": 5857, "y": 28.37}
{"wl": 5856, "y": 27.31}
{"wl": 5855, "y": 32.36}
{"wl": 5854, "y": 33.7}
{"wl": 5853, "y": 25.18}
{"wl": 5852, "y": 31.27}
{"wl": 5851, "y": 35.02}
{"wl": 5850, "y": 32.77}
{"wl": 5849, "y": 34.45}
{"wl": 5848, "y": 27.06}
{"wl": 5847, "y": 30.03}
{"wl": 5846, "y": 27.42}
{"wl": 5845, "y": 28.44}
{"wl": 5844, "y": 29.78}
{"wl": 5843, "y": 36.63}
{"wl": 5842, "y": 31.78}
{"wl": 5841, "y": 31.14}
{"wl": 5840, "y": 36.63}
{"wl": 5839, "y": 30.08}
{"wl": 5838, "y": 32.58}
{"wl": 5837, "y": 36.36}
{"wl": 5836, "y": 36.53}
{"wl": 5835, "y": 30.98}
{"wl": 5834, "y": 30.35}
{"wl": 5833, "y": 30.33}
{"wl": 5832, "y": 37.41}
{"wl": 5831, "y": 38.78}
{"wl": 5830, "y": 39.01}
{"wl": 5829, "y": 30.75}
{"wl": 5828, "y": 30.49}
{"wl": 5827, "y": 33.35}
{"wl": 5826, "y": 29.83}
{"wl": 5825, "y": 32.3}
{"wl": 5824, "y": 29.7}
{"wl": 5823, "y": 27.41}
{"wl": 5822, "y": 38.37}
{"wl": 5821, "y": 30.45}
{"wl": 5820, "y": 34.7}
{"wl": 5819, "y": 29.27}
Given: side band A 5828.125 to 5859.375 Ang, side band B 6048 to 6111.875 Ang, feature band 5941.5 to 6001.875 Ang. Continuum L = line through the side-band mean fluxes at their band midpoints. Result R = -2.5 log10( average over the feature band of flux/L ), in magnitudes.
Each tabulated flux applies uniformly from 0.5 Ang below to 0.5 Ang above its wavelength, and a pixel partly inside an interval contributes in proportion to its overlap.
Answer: 0.04 mag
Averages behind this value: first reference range 31.9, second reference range 33.5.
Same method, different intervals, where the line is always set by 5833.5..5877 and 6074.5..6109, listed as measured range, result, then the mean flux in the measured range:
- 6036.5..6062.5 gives -0.03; 33.7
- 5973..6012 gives 0.04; 31.2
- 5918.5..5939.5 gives 0.04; 30.4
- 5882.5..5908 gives 0.49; 19.8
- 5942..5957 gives 0.01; 31.6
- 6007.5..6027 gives 0.00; 32.5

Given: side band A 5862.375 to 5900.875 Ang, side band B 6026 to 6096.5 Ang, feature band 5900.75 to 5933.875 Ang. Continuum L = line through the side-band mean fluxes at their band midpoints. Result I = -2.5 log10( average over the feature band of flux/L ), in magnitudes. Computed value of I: -0.16 mag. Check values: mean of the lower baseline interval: 23.6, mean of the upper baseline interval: 33.8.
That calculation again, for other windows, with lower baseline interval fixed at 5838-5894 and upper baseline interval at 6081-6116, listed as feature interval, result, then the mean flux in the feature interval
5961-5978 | -0.07 mag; 32.2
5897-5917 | 0.07 mag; 26.9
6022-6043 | -0.05 mag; 32.9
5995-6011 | -0.01 mag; 31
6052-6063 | -0.05 mag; 33.5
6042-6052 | -0.11 mag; 35.1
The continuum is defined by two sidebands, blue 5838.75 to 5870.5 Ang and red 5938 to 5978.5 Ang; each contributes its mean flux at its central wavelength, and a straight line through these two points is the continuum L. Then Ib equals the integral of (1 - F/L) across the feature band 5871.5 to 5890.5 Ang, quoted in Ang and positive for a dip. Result 3.1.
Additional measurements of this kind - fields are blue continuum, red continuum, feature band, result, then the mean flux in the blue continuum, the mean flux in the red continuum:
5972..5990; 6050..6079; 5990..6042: 0.24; 31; 34.2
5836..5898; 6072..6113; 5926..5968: -2.97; 27.1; 33.1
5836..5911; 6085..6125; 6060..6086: -2.33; 26.9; 31.9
